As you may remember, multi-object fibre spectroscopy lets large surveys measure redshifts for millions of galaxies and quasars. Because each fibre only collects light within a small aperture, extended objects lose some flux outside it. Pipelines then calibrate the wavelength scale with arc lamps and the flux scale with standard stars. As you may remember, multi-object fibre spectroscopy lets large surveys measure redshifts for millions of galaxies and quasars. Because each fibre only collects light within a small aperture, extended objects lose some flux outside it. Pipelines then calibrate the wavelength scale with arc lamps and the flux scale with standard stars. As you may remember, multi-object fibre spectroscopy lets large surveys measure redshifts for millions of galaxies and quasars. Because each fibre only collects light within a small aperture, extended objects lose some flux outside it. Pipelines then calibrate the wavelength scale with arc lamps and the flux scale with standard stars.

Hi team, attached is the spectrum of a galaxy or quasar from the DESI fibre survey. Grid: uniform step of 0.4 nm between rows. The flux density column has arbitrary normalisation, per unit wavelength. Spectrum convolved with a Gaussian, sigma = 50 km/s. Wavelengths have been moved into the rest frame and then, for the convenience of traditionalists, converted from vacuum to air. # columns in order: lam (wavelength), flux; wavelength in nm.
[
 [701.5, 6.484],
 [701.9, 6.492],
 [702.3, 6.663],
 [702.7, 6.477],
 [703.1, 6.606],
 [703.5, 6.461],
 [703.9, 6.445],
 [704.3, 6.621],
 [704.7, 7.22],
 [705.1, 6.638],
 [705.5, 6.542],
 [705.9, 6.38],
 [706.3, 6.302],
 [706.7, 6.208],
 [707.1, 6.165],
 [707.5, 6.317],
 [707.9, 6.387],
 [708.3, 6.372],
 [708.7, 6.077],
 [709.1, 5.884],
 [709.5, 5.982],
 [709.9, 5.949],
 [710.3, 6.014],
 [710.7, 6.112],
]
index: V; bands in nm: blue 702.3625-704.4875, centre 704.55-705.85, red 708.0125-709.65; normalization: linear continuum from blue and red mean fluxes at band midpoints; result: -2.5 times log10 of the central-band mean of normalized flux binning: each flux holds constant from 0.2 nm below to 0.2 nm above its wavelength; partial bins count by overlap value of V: -0.06 mag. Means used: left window 6.53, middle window 6.74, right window 6.1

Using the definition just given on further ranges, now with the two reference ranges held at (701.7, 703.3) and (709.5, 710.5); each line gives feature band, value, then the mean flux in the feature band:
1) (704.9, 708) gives -0.02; 6.37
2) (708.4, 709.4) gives 0.01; 6.02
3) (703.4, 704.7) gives -0.03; 6.62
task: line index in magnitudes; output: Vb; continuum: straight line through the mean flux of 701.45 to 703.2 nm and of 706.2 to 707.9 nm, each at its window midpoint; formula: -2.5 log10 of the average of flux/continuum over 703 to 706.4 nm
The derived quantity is -0.03 mag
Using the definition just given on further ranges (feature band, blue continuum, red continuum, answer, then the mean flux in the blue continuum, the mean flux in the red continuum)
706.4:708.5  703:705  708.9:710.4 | -0.010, 6.67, 5.95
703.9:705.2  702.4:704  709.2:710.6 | -0.062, 6.51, 5.98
